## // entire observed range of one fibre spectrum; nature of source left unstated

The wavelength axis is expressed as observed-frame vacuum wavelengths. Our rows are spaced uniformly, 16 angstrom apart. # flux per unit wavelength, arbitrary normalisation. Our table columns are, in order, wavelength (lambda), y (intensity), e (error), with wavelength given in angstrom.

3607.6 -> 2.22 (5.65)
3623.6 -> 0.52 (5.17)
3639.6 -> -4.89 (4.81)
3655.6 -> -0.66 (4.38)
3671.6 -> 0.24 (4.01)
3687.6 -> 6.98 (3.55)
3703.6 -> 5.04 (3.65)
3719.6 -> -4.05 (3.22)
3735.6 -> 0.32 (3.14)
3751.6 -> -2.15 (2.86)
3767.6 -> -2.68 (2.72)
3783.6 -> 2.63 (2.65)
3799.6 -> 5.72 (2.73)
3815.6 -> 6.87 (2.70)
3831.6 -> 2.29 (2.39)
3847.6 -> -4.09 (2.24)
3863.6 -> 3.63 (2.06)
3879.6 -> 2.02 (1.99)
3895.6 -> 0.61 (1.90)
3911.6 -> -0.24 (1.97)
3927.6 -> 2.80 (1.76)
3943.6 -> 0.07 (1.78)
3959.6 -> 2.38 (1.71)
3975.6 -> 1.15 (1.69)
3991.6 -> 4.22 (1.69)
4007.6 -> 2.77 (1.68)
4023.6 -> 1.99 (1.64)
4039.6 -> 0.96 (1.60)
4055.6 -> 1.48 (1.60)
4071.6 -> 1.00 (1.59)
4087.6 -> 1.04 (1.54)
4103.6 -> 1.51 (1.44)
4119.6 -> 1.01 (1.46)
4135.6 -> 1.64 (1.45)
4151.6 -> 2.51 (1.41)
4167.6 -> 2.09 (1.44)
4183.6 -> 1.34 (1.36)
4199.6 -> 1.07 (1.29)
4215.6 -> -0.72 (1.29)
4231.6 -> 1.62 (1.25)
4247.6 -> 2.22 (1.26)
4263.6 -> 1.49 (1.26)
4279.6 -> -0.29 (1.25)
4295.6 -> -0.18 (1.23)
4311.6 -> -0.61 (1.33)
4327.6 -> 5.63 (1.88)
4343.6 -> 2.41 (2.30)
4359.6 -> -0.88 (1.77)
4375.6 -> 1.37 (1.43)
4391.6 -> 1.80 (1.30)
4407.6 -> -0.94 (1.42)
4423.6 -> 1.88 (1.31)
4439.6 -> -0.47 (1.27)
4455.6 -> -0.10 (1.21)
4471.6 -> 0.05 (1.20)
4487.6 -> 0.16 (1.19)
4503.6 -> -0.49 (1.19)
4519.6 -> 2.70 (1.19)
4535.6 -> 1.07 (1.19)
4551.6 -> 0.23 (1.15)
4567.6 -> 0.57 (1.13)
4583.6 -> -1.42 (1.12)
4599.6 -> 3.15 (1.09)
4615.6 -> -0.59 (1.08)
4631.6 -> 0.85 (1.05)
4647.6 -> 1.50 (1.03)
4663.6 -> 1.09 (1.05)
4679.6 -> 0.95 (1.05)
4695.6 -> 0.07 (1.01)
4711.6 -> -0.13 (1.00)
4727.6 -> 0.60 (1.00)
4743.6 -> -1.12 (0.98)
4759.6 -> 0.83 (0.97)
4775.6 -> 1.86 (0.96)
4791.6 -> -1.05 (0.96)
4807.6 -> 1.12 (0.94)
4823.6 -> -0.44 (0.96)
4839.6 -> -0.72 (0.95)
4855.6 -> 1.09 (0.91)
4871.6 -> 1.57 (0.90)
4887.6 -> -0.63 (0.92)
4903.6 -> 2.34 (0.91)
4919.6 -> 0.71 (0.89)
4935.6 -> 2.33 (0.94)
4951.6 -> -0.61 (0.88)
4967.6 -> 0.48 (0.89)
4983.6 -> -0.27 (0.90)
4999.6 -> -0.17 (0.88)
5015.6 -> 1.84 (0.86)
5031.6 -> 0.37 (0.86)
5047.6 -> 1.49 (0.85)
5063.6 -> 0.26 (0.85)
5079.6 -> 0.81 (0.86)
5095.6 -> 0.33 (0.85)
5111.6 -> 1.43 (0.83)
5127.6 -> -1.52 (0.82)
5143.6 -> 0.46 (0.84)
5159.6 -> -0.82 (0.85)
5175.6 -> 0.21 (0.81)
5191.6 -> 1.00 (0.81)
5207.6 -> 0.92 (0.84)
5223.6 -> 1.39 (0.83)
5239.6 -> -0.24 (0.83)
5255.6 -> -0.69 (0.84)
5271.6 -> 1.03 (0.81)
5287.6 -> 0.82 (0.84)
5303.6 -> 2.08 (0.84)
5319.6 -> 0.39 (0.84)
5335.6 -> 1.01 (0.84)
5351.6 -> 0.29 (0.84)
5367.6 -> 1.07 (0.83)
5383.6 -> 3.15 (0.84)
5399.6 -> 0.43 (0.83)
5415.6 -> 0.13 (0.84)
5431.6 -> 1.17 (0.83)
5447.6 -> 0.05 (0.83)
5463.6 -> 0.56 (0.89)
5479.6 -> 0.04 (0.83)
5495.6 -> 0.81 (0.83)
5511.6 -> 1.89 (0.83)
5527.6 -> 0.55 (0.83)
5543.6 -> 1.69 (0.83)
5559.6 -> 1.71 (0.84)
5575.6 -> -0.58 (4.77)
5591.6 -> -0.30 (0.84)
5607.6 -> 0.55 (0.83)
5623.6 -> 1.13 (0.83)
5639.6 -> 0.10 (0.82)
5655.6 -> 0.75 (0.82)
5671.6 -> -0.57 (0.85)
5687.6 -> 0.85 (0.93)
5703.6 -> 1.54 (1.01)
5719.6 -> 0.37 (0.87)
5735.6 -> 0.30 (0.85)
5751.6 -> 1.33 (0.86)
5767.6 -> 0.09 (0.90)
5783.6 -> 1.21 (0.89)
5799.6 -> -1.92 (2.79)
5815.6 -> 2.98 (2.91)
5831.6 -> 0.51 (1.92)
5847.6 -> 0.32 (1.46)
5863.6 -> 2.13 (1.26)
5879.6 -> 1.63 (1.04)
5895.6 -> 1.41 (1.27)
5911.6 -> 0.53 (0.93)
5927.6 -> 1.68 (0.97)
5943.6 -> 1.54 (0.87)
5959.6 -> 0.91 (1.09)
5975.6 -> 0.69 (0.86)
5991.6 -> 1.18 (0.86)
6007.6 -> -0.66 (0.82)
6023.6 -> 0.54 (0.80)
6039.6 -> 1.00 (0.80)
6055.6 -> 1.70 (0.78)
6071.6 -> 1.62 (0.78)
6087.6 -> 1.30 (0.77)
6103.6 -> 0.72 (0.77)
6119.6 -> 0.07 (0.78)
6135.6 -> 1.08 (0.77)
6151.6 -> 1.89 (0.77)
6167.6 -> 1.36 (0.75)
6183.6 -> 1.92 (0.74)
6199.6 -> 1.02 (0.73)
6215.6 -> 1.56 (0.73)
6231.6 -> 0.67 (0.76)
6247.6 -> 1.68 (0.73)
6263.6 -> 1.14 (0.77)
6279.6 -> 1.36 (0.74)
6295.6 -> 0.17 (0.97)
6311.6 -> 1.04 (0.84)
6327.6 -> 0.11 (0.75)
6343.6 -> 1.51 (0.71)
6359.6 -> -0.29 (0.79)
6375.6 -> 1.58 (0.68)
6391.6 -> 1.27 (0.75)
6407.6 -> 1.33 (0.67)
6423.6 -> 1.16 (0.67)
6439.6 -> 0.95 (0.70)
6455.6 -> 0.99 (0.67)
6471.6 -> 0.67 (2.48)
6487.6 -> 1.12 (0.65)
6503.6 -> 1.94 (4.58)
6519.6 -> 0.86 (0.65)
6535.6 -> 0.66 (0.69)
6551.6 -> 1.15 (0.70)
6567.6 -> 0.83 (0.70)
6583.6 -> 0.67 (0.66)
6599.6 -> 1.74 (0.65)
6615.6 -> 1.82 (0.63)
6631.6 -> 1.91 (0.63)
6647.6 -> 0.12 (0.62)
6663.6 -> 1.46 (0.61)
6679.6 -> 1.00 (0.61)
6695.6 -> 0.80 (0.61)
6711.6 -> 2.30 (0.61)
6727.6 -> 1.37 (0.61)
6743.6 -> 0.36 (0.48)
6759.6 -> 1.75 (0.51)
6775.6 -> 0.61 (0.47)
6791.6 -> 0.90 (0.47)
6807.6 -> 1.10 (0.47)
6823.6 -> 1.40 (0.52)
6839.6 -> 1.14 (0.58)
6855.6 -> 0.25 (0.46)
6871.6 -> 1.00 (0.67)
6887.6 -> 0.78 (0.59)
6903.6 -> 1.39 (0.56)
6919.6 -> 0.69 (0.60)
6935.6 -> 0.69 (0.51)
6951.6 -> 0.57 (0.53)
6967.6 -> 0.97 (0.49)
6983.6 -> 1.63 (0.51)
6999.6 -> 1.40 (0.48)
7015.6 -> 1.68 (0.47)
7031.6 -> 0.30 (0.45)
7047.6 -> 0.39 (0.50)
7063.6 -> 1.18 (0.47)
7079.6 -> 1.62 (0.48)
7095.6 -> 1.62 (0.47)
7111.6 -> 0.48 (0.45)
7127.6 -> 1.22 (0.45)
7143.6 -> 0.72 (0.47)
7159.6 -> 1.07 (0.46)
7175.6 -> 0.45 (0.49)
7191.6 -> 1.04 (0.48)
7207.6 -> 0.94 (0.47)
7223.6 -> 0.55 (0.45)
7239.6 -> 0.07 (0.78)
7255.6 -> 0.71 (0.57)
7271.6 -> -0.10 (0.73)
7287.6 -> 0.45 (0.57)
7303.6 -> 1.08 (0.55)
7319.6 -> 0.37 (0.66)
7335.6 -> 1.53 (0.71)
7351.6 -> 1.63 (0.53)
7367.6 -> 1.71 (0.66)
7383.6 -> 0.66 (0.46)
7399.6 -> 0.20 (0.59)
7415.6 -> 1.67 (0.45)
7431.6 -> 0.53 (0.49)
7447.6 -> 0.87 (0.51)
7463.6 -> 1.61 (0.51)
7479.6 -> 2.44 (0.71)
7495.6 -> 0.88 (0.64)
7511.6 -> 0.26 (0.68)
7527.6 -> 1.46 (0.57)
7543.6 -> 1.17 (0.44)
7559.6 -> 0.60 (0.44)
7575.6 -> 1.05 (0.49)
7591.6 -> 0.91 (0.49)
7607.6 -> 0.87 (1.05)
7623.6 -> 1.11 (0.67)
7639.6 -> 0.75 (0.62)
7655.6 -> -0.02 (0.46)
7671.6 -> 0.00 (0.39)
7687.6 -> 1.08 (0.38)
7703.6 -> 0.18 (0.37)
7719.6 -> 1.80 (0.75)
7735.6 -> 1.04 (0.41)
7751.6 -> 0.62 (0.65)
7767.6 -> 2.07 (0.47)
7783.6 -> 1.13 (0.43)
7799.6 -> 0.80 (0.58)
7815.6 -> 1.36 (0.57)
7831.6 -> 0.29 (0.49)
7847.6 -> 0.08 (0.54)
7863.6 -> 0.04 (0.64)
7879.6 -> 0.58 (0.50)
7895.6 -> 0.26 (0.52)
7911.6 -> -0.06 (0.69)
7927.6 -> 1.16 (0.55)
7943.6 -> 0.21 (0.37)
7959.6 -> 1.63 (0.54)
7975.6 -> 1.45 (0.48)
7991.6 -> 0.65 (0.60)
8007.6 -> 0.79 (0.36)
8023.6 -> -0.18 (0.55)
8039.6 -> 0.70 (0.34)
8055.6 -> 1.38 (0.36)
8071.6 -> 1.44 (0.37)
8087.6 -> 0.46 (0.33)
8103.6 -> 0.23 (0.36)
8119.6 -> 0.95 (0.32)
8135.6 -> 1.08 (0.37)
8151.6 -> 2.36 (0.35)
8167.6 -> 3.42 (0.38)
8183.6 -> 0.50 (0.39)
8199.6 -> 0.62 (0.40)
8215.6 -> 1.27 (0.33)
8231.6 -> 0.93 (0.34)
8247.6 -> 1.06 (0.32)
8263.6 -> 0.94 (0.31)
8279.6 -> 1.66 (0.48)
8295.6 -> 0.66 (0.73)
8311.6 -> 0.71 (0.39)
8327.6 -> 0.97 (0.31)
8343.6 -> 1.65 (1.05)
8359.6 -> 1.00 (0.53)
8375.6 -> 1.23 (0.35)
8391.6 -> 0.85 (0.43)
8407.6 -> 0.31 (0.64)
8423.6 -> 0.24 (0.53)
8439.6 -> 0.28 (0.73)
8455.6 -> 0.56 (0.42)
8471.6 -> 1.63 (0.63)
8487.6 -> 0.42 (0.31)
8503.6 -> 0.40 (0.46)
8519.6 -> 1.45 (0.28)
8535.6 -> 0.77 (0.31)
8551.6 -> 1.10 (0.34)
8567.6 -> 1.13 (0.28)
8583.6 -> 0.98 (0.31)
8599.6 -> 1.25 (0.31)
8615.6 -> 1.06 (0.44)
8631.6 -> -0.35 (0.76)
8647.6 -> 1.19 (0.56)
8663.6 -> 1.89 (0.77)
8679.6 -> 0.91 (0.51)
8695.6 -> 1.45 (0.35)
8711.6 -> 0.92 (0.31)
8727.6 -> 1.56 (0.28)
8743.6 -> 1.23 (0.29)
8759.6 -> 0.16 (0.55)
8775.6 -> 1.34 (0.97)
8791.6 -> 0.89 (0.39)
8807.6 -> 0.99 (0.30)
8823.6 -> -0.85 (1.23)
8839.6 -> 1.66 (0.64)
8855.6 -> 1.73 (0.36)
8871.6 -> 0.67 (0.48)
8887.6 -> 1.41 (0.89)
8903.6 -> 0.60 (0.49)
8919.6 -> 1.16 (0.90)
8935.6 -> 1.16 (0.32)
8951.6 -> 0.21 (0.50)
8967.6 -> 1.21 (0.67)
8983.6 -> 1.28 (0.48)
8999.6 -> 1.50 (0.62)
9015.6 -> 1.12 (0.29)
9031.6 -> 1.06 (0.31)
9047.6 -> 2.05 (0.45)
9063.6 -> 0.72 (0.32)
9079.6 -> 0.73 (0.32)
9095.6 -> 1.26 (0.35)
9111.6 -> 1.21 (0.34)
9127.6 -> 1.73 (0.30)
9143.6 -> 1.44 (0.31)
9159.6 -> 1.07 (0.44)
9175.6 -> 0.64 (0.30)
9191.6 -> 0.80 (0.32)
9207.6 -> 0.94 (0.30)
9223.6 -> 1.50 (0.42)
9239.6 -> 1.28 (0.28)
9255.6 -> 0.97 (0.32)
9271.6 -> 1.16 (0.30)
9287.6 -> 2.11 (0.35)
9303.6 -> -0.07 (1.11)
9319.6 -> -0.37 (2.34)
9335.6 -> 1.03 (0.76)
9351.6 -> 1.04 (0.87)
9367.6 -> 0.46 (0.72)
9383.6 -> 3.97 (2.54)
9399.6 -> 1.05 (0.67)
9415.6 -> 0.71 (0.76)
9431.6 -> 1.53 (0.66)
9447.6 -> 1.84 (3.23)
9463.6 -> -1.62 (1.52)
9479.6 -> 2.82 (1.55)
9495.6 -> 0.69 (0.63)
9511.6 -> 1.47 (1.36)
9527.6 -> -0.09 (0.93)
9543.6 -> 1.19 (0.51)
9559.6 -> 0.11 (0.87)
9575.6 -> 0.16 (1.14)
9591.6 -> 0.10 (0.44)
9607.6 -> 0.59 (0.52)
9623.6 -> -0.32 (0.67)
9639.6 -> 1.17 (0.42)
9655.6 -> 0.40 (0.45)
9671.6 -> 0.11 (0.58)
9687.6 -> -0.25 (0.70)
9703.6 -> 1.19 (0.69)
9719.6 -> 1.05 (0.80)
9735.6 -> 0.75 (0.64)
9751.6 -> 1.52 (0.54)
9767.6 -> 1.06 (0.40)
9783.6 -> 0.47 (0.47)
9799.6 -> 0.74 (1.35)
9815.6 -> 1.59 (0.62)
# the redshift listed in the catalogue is 1.19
